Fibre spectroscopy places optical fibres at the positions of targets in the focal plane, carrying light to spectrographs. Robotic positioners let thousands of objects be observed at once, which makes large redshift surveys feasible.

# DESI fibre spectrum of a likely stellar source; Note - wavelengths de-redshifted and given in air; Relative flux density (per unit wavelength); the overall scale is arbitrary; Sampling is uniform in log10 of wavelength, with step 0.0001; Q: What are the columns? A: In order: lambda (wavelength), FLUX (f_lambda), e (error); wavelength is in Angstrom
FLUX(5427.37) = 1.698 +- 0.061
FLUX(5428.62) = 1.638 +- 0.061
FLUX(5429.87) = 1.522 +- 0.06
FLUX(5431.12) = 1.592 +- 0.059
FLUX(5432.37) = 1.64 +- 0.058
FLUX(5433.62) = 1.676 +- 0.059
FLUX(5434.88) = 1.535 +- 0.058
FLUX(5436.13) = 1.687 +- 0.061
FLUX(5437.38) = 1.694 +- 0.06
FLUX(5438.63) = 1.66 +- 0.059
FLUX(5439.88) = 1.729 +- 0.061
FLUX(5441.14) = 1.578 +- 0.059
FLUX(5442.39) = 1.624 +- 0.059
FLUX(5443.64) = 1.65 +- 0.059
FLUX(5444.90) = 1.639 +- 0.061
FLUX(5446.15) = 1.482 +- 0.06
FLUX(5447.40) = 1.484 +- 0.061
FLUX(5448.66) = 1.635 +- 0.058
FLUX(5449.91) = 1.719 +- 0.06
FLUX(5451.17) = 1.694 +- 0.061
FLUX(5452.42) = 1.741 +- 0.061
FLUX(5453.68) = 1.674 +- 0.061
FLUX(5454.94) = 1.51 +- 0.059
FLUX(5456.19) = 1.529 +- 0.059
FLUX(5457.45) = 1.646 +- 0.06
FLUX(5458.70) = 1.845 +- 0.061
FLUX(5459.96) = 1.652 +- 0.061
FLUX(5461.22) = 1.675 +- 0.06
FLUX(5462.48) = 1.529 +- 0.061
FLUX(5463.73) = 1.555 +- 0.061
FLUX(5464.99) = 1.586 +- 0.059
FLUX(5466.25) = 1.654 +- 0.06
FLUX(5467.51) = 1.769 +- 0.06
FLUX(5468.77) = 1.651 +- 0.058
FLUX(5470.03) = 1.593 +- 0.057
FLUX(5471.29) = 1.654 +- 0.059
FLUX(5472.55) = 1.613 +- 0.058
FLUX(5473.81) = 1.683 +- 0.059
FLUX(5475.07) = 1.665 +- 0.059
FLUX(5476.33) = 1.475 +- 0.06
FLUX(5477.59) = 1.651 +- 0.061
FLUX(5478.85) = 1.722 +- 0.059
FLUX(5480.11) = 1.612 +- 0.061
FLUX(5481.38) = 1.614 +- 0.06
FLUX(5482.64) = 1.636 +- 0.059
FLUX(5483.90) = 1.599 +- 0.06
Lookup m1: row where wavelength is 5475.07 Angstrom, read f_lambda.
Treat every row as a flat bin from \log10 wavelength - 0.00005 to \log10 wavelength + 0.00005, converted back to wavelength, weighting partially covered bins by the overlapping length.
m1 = 1.665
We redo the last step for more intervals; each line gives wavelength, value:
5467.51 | 1.769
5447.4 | 1.484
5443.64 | 1.65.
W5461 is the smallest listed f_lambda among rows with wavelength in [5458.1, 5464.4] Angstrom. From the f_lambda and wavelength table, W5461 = 1.529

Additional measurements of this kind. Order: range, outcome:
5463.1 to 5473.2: 1.555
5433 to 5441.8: 1.535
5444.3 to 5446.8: 1.482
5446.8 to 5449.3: 1.484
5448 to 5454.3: 1.635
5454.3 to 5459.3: 1.51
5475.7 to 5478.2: 1.475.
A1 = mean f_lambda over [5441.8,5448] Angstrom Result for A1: 1.58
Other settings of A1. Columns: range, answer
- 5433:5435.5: 1.6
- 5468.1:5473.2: 1.63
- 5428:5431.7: 1.58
